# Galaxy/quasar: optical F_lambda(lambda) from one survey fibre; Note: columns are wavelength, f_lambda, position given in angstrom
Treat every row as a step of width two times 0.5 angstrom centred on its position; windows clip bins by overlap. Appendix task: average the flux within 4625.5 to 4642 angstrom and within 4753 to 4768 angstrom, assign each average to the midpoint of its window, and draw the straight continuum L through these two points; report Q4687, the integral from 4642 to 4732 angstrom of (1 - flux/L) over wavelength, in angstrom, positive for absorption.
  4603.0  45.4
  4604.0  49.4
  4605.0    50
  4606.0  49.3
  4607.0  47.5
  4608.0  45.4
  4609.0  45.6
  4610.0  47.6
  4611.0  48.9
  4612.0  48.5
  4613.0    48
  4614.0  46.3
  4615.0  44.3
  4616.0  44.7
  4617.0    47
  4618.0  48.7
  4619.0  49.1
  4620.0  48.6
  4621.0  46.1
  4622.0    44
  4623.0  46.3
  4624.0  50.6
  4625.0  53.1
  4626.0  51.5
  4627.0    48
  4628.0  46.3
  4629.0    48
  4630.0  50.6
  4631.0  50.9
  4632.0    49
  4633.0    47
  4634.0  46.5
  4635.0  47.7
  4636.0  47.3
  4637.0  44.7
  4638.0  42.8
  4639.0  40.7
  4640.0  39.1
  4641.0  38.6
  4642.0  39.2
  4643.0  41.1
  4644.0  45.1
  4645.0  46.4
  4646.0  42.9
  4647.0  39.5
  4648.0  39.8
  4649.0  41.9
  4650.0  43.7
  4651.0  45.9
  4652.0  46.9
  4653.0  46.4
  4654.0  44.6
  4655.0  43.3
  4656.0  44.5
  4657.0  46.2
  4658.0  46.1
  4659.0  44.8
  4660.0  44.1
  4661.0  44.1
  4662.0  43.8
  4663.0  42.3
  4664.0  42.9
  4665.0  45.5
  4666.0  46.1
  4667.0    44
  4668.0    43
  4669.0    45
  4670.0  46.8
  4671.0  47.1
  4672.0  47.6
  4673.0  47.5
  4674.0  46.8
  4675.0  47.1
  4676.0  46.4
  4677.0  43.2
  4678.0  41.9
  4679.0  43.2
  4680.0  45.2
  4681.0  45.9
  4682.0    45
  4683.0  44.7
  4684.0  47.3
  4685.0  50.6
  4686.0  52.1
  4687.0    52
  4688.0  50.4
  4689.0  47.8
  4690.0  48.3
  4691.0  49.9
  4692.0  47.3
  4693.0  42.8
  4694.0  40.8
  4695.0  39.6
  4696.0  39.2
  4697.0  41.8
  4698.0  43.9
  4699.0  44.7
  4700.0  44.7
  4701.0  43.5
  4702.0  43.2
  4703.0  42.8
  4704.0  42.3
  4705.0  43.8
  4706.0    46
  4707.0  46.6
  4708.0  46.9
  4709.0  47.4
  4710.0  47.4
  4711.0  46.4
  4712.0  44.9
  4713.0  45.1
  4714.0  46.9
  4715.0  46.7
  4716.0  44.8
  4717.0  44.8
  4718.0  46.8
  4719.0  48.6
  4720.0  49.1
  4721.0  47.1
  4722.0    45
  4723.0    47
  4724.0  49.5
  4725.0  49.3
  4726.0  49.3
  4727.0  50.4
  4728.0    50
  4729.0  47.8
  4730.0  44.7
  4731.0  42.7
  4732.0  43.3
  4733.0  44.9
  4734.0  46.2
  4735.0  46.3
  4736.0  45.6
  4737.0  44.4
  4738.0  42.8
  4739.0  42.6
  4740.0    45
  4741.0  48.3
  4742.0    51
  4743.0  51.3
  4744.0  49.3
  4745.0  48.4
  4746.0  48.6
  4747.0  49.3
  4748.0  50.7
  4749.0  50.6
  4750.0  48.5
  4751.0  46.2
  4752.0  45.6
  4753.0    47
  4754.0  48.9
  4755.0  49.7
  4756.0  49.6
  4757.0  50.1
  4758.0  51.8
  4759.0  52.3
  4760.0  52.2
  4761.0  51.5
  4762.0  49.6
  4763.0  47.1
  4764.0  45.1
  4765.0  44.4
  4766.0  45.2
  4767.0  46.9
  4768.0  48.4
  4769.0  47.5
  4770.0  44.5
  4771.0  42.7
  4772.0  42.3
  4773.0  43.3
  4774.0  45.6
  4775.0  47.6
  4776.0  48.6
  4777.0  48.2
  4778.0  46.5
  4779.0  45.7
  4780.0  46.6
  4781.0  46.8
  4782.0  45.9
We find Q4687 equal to 3.3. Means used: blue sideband 46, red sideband 48.8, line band 45.4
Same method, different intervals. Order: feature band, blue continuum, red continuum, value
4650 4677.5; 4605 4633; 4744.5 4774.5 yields 1.53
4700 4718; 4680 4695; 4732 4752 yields 0.72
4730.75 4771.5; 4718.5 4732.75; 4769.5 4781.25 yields -0.88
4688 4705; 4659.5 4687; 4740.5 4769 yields 0.89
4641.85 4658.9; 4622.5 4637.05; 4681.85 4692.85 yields 1.67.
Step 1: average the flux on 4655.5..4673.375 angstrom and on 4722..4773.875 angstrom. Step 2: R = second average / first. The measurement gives 1.1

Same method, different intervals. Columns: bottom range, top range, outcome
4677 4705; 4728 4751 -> 1.04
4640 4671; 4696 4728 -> 1.05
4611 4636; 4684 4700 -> 0.96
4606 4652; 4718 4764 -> 1.04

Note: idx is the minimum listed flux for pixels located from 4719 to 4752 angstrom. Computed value 42.6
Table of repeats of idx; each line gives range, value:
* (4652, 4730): 39.2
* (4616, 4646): 38.6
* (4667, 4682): 41.9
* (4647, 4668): 39.5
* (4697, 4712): 41.8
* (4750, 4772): 42.3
